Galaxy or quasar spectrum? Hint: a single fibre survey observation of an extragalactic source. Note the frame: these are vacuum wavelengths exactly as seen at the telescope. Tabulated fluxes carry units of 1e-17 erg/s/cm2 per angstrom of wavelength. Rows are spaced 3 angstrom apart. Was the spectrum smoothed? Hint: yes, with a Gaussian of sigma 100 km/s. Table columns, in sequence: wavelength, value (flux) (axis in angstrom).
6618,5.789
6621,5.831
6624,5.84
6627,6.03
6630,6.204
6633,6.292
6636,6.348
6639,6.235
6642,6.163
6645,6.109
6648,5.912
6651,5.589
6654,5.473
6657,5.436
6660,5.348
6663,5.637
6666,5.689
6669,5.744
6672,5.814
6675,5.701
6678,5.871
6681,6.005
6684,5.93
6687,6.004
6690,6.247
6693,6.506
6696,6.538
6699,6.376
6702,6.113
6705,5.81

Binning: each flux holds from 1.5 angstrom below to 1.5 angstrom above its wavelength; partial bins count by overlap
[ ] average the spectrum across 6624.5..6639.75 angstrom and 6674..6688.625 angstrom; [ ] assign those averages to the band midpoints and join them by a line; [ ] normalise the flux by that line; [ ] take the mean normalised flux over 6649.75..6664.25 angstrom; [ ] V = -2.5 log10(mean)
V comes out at 0.11 mag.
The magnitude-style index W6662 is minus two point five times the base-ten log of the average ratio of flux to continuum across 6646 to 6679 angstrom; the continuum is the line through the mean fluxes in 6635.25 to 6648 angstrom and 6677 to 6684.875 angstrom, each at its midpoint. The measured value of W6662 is 0.07 mag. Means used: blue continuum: 6.17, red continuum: 5.94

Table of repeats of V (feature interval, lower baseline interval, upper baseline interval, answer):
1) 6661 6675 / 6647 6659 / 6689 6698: 0.04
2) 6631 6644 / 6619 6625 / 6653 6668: -0.10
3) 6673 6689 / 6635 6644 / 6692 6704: 0.07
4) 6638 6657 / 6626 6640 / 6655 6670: 0.01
